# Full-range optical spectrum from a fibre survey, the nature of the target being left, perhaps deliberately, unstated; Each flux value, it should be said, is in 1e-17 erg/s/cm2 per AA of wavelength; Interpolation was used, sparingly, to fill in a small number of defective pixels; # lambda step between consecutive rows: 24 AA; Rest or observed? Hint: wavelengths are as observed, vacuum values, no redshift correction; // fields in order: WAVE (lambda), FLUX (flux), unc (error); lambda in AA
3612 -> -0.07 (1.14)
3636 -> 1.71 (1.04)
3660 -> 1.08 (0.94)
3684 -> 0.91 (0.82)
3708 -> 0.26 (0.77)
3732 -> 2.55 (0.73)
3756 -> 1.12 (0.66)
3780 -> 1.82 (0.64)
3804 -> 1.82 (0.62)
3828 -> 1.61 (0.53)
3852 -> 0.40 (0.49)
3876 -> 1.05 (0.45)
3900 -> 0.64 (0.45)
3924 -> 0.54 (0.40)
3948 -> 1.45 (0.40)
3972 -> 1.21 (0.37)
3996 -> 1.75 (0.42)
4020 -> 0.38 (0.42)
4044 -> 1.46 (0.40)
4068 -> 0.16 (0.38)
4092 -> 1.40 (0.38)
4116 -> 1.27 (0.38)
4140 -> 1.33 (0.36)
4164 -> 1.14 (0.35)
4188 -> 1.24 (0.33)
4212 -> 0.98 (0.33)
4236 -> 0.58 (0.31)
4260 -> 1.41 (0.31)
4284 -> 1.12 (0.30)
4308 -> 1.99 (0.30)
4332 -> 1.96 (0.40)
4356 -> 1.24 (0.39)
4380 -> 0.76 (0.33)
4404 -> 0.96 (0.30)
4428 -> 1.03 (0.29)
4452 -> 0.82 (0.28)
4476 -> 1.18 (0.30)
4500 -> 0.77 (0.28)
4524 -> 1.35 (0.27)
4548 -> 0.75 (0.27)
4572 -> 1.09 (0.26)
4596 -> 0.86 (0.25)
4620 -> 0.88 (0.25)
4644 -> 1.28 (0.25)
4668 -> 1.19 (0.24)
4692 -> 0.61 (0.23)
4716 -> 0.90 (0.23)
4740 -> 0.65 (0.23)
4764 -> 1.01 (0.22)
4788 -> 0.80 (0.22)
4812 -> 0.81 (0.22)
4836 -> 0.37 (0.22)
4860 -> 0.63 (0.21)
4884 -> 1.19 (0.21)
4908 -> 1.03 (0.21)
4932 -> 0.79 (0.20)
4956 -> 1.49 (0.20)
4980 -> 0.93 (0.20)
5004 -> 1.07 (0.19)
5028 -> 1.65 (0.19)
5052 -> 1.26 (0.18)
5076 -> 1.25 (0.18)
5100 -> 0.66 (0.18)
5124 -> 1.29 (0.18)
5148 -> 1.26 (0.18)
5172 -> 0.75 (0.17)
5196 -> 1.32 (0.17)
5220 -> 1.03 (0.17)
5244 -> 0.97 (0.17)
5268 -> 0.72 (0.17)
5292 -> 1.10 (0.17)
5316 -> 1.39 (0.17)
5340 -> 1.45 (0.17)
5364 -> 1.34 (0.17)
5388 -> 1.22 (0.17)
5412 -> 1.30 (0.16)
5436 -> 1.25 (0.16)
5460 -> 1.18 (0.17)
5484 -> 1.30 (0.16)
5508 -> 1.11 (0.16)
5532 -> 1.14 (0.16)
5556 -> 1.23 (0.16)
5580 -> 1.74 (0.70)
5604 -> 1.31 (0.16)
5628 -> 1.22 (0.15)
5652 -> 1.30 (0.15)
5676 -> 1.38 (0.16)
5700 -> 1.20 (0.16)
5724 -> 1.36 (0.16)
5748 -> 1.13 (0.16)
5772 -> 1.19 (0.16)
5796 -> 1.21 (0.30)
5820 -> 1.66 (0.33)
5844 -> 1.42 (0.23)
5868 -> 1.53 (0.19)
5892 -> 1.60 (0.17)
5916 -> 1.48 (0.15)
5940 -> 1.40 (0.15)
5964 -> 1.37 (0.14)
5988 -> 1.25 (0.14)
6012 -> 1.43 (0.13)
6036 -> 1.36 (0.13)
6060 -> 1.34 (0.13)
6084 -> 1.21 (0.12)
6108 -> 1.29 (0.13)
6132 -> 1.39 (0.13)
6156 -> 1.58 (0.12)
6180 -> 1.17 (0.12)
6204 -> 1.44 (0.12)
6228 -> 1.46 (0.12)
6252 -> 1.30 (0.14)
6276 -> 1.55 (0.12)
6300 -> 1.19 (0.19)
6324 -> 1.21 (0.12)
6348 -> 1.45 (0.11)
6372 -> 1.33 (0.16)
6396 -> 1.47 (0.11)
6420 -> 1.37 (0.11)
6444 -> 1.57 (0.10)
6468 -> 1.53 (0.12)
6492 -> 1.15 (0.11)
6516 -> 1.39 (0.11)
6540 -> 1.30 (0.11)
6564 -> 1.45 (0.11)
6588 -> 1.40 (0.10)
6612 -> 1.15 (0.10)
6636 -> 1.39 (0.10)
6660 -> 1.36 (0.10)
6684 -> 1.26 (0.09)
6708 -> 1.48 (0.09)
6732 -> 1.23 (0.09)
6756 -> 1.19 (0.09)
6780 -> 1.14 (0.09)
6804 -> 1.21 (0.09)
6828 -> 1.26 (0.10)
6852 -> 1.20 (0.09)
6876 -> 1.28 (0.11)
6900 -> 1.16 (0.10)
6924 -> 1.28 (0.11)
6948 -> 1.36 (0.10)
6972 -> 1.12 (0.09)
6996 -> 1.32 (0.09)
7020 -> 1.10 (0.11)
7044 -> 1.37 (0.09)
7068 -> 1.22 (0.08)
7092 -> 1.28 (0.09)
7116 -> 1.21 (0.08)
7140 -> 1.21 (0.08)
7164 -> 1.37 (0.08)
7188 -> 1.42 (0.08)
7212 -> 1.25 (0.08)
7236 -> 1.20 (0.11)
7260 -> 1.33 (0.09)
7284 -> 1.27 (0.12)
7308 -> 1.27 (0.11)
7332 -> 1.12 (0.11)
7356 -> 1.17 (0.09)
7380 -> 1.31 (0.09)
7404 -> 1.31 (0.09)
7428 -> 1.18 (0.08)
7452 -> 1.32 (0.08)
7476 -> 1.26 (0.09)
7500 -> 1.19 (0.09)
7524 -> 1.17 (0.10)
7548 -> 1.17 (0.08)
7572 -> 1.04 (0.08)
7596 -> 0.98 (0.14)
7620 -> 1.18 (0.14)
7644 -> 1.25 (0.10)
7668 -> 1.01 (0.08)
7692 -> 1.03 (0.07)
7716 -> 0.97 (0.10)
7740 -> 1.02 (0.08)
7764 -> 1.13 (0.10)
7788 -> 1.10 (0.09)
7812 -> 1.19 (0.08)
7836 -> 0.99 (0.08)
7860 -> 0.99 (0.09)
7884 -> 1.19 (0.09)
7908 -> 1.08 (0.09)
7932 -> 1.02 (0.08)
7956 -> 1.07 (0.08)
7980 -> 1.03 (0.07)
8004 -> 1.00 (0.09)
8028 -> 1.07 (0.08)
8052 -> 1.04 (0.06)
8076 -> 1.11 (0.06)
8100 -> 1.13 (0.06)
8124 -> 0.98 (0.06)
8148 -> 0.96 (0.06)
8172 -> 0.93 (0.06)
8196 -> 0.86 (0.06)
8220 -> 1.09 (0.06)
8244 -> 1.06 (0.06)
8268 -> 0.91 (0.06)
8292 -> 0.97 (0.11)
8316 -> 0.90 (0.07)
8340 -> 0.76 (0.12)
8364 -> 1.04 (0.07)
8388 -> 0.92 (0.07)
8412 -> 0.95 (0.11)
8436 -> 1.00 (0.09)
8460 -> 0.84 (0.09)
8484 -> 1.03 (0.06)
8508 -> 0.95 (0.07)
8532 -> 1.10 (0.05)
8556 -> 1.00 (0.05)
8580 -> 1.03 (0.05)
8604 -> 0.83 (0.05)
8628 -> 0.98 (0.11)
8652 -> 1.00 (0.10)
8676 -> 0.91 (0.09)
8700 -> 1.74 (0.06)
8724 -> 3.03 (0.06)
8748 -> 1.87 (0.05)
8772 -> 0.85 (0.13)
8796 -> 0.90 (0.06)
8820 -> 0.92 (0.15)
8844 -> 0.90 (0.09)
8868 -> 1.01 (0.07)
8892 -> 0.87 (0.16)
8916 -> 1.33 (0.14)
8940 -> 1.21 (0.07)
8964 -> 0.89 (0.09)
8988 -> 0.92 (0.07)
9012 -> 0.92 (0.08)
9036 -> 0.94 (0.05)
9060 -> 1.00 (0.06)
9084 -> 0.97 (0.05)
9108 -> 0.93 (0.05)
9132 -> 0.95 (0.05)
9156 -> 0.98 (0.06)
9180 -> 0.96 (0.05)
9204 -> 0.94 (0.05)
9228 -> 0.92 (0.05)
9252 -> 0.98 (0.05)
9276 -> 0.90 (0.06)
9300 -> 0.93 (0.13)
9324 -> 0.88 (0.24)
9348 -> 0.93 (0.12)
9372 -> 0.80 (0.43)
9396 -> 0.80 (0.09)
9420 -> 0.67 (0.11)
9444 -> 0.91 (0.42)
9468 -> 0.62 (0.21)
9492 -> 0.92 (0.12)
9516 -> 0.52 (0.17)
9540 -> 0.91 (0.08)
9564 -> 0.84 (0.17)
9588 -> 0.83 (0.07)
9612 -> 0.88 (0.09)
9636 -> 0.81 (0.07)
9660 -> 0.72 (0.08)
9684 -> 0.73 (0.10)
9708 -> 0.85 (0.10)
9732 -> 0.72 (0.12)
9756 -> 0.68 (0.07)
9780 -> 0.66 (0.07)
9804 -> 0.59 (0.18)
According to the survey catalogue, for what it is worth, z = 0.327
